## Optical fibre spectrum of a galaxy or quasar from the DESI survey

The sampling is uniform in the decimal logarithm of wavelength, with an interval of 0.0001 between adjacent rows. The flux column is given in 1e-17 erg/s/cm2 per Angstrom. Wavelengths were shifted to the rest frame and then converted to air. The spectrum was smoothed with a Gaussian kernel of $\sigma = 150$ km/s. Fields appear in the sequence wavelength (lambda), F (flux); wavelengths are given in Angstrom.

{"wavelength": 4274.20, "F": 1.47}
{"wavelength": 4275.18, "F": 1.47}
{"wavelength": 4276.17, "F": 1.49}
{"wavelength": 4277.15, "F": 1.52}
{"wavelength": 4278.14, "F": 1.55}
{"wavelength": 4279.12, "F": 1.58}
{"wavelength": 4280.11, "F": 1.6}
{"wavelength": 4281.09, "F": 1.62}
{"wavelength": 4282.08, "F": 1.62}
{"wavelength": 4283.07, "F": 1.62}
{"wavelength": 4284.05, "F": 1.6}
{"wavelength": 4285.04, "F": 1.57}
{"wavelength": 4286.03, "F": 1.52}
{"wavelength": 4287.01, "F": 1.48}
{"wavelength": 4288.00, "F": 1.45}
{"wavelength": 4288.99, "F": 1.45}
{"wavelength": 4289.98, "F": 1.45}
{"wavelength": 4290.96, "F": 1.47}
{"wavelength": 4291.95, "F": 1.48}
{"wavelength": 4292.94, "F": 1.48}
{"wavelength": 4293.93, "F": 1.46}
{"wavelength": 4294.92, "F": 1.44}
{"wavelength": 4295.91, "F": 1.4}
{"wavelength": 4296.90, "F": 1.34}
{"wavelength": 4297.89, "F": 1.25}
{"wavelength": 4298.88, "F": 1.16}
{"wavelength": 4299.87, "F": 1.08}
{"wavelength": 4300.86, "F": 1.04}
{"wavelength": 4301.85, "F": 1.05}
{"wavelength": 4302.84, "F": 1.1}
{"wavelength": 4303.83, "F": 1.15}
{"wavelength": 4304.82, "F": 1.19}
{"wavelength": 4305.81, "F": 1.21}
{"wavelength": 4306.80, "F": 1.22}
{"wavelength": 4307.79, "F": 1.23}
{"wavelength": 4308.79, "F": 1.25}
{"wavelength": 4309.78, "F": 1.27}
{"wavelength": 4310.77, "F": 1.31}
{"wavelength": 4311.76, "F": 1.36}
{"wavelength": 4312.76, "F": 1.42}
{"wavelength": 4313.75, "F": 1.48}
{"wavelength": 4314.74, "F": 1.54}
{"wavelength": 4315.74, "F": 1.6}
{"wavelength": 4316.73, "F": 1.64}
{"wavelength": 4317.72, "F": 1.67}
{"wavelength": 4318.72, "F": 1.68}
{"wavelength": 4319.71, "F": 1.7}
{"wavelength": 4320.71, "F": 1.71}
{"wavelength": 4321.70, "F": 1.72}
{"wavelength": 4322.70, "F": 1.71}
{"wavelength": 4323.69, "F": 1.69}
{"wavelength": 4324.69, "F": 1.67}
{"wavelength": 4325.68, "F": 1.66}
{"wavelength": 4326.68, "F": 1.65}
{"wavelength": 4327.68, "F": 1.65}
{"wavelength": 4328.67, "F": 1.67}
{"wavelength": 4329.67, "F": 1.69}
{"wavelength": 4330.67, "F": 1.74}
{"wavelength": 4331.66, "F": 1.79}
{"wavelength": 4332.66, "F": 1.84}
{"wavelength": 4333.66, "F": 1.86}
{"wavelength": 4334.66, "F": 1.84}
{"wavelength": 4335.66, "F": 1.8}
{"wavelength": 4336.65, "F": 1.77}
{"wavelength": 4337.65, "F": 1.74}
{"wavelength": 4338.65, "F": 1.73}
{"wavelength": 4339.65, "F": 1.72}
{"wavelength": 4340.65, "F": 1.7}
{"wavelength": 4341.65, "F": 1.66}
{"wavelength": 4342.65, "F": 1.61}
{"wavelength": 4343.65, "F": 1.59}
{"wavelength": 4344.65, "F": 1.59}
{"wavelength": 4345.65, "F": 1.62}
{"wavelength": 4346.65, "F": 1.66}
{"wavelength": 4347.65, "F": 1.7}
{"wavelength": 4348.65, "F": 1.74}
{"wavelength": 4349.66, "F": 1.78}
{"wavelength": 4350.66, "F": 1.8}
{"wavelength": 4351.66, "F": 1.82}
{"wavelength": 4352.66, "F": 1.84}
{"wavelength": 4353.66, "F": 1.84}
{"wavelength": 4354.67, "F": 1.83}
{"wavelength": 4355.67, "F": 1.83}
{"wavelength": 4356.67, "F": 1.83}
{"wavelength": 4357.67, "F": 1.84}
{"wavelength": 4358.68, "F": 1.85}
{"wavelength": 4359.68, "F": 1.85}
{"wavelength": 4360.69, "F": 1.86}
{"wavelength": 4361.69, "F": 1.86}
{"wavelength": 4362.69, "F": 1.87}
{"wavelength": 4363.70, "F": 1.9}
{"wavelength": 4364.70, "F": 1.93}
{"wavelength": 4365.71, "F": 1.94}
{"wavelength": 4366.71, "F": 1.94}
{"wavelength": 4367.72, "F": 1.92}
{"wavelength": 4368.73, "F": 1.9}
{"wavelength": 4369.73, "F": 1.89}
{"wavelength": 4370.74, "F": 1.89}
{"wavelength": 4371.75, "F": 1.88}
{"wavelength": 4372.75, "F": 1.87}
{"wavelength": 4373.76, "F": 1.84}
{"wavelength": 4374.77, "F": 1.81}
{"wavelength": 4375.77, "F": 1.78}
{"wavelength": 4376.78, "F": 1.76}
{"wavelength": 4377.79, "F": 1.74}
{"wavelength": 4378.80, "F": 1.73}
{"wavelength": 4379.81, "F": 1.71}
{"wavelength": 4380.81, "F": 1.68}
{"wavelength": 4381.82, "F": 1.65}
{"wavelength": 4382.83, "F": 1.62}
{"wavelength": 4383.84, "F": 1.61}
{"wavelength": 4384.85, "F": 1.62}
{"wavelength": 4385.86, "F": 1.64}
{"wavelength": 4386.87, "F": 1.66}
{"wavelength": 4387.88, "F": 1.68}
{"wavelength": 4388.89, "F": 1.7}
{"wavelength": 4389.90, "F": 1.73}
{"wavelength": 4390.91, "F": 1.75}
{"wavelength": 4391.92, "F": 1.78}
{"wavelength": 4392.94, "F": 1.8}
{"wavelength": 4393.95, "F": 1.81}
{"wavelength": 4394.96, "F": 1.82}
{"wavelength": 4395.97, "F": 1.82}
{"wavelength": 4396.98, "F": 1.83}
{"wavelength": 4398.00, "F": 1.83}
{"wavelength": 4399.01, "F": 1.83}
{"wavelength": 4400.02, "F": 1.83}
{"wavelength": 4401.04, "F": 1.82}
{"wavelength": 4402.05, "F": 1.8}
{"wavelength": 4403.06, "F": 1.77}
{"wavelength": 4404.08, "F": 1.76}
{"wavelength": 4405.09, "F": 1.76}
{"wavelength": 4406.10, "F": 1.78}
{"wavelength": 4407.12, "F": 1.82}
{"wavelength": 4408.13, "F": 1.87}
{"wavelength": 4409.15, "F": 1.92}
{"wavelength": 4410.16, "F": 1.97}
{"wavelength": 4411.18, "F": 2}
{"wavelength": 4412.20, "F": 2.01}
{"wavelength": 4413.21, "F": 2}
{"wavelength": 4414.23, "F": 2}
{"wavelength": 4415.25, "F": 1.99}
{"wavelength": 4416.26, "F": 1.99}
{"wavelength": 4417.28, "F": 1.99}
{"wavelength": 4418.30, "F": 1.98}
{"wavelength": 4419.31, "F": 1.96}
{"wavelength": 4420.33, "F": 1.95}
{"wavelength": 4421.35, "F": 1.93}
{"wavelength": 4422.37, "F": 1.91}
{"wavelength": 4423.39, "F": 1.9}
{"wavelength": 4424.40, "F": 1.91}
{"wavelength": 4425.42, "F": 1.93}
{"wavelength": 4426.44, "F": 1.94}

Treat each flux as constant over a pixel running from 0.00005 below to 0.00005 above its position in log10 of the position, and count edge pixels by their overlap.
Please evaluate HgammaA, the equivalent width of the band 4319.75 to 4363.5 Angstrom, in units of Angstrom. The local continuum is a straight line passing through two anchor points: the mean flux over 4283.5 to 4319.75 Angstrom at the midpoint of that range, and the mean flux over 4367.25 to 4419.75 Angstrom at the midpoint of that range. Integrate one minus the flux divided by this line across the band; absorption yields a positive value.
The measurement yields -5.0 Angstrom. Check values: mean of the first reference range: 1.38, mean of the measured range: 1.75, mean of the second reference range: 1.82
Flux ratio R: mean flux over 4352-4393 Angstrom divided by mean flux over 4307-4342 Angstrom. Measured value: 1.1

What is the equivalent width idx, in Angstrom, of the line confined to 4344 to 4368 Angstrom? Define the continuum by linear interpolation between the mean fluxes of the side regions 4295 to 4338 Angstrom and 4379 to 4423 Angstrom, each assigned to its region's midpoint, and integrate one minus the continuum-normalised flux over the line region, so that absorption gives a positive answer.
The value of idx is -2.4 Angstrom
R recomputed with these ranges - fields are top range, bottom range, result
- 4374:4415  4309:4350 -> 1.08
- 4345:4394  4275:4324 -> 1.24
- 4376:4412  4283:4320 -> 1.28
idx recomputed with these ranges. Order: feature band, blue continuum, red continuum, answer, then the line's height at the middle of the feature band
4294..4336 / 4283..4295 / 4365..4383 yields 2.9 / 1.59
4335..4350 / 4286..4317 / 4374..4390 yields -1.7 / 1.52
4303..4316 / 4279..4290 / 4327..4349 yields 2.5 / 1.63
